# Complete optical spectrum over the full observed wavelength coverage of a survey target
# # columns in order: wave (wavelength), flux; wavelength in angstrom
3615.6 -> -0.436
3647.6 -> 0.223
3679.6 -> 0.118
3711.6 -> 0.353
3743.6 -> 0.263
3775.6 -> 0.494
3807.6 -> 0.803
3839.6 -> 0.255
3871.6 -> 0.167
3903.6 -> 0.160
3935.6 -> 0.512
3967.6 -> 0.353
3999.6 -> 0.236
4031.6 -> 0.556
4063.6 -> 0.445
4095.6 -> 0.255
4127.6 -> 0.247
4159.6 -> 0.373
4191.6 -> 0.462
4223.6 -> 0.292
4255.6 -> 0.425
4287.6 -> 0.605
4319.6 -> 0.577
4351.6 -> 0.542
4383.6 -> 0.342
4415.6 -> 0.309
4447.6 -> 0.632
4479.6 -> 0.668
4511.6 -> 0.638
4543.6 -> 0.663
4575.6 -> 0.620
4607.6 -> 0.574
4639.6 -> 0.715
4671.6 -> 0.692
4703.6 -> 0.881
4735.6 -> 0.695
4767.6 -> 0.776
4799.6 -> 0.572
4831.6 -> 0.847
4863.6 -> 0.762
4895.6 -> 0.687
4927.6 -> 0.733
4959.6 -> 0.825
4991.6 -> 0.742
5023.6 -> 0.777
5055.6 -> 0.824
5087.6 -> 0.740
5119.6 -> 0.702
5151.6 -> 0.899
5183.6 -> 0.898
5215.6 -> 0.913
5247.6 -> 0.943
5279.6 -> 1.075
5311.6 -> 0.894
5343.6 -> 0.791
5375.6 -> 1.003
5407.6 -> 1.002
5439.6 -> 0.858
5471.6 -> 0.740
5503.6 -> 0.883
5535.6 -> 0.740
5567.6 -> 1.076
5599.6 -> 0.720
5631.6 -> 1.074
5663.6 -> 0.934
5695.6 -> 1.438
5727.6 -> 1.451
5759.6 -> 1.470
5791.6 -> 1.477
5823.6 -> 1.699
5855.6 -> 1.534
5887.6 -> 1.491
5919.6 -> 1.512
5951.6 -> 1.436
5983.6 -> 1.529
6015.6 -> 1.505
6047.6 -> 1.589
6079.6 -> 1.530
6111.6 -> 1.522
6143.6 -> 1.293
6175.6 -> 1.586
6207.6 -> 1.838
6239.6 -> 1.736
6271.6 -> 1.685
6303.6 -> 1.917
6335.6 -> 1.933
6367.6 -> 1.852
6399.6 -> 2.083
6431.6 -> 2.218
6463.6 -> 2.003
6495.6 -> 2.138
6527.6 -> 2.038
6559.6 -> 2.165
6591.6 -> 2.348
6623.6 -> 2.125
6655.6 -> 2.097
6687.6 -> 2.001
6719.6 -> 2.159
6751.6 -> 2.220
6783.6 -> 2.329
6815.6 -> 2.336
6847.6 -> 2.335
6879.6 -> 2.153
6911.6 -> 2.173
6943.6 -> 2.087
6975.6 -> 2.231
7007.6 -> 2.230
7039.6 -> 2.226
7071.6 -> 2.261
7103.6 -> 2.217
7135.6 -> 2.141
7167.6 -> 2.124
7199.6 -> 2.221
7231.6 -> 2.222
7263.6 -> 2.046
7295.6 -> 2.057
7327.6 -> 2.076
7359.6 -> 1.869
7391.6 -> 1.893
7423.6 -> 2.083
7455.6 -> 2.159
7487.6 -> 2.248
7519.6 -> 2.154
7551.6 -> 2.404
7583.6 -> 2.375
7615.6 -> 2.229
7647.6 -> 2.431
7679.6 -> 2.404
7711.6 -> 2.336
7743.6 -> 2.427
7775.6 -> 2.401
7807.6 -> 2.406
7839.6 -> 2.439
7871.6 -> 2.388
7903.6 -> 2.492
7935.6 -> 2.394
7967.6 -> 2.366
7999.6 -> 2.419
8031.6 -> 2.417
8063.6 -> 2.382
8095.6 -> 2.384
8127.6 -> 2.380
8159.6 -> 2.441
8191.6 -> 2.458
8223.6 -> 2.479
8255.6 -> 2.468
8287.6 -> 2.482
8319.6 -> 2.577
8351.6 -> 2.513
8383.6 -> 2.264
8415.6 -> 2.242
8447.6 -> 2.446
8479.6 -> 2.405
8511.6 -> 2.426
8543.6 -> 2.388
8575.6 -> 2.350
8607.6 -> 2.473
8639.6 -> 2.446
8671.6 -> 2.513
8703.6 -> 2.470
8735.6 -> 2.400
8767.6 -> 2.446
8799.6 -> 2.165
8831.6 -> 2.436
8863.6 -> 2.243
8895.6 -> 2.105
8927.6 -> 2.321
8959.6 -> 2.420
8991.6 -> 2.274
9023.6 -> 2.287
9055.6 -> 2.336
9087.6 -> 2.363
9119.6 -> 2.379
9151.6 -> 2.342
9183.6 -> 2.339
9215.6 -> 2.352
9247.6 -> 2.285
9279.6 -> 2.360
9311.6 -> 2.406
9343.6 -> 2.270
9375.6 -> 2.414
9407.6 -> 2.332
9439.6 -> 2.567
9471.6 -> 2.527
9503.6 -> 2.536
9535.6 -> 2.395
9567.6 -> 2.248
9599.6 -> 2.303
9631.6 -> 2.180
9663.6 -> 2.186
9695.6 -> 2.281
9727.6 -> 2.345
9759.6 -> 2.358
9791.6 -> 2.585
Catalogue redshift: 0.43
